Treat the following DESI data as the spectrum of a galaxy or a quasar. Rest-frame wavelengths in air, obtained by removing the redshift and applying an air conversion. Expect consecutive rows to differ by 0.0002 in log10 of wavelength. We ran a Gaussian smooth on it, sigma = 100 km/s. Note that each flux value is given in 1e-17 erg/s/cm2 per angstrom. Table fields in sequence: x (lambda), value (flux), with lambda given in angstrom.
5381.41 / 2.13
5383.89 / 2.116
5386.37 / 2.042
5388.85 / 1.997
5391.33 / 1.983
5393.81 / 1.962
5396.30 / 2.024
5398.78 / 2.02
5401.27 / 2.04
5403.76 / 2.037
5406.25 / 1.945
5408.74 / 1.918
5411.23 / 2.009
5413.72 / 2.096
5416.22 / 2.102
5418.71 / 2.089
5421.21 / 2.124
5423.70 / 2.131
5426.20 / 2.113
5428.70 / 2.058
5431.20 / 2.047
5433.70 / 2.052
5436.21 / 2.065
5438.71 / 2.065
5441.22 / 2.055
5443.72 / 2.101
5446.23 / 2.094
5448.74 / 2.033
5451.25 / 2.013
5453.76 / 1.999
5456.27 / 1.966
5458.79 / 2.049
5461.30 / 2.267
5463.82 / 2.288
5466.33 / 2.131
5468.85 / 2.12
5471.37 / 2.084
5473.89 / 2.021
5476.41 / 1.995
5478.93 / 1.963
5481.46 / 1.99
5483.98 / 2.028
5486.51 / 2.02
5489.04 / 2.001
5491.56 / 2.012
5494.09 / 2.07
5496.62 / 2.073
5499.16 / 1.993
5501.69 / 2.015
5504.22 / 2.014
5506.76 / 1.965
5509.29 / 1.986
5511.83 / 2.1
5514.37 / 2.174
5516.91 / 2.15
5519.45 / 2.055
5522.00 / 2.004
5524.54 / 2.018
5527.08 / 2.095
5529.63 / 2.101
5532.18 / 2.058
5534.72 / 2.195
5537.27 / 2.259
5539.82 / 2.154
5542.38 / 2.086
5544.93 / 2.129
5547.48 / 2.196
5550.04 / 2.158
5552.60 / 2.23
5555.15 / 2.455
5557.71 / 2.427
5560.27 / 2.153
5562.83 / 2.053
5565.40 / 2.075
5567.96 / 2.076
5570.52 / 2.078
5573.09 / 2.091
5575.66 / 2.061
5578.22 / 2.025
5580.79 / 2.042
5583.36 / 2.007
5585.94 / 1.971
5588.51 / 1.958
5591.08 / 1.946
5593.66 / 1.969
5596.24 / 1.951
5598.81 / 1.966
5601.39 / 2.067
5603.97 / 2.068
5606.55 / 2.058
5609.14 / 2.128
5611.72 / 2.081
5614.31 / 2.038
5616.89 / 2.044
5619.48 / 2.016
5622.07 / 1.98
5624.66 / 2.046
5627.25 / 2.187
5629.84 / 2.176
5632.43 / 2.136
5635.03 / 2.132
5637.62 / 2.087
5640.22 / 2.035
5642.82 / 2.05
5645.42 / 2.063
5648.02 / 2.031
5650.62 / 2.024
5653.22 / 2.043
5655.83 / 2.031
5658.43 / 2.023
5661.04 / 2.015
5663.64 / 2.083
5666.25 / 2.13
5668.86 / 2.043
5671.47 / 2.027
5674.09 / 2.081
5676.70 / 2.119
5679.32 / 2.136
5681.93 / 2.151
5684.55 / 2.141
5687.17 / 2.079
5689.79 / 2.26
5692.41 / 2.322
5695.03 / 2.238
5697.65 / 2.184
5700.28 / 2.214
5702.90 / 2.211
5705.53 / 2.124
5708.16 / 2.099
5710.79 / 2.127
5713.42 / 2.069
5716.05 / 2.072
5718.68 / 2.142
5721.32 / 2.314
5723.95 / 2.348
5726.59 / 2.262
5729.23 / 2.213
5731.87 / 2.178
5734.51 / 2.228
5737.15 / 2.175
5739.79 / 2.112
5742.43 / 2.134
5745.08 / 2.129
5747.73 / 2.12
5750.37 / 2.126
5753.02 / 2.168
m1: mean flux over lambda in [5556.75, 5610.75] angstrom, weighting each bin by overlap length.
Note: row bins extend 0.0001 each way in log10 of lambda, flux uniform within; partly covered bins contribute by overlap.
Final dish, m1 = 2.05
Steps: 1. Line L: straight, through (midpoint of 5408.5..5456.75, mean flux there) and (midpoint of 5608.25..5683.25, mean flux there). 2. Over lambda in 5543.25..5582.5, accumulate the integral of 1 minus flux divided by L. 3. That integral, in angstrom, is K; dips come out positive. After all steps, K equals -1.5 angstrom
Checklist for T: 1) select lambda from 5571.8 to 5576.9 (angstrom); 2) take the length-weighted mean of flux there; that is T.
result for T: 2.07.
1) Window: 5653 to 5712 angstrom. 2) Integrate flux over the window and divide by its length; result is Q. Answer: 2.13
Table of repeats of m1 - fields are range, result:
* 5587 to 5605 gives 1.99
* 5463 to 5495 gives 2.05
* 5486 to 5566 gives 2.11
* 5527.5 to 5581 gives 2.15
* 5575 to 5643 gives 2.05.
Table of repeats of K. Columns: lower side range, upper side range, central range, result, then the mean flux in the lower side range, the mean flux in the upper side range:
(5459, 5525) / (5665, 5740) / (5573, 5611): 1.6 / 2.06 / 2.17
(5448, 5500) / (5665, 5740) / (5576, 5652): 2.8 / 2.05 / 2.17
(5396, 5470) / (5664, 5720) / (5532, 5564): -1.5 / 2.07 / 2.14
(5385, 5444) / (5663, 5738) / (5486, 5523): 0.7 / 2.04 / 2.17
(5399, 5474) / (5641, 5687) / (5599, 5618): 0.1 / 2.07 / 2.07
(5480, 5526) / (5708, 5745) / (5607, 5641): 0.5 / 2.04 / 2.18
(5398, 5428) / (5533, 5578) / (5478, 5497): 0.8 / 2.05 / 2.16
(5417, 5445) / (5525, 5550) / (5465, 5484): 0.6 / 2.08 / 2.14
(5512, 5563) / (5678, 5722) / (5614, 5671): 2.6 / 2.16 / 2.17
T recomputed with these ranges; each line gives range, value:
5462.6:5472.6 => 2.16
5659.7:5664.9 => 2.05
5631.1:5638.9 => 2.12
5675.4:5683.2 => 2.14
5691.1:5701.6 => 2.24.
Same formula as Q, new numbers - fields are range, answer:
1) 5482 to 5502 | 2.03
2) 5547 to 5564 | 2.24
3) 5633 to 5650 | 2.07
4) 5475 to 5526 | 2.03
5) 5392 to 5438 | 2.05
